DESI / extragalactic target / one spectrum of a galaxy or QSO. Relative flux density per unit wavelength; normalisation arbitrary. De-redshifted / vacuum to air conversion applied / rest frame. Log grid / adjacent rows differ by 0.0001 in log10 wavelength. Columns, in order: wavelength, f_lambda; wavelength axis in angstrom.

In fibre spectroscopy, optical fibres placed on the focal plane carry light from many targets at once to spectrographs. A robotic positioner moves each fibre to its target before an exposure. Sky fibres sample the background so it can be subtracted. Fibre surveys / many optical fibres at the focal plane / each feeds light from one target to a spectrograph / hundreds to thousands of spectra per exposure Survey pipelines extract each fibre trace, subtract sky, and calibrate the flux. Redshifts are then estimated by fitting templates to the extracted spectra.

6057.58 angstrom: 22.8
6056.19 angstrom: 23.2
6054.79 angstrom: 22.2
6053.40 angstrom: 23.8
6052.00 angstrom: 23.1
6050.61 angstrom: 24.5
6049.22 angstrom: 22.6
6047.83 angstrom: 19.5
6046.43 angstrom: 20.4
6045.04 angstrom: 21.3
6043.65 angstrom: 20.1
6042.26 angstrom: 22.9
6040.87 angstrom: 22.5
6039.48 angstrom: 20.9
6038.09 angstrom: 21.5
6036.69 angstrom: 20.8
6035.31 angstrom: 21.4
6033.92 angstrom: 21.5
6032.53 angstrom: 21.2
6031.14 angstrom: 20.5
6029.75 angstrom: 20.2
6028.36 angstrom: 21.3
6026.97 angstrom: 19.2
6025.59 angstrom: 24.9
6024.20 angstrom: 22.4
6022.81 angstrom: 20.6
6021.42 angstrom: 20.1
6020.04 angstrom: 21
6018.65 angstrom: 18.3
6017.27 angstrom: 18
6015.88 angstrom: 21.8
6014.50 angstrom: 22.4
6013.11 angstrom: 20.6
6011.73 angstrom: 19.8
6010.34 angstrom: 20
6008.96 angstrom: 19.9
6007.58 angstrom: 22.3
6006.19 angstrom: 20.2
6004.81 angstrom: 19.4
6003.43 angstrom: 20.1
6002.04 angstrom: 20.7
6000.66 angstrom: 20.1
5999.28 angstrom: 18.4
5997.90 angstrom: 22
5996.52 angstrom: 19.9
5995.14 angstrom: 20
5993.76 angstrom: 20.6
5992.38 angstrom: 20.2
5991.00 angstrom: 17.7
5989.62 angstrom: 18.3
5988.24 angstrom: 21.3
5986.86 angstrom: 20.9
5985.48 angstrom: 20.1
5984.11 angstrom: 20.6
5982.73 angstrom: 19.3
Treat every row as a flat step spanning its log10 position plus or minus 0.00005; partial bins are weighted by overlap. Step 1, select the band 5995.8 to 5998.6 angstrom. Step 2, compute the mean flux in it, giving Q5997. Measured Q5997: 21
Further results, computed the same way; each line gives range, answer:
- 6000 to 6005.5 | 20.1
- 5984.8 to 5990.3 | 20.1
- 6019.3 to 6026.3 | 21.8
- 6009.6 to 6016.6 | 20.9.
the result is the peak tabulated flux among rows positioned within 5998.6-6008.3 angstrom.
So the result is 22.3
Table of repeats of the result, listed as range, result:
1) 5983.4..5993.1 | 21.3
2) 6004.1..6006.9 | 20.2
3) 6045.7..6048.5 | 20.4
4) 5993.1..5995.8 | 20.6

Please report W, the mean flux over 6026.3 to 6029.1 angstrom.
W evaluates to 20.2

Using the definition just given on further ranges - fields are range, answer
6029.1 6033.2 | 20.6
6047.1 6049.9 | 21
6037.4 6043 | 22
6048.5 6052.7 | 23.4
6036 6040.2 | 21.1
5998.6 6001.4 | 19.3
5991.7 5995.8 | 20.3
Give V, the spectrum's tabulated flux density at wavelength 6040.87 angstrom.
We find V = 22.5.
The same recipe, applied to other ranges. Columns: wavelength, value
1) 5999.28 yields 18.4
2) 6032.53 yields 21.2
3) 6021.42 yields 20.1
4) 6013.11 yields 20.6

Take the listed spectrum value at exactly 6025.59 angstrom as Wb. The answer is 24.9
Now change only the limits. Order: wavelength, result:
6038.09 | 21.5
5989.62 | 18.3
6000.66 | 20.1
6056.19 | 23.2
